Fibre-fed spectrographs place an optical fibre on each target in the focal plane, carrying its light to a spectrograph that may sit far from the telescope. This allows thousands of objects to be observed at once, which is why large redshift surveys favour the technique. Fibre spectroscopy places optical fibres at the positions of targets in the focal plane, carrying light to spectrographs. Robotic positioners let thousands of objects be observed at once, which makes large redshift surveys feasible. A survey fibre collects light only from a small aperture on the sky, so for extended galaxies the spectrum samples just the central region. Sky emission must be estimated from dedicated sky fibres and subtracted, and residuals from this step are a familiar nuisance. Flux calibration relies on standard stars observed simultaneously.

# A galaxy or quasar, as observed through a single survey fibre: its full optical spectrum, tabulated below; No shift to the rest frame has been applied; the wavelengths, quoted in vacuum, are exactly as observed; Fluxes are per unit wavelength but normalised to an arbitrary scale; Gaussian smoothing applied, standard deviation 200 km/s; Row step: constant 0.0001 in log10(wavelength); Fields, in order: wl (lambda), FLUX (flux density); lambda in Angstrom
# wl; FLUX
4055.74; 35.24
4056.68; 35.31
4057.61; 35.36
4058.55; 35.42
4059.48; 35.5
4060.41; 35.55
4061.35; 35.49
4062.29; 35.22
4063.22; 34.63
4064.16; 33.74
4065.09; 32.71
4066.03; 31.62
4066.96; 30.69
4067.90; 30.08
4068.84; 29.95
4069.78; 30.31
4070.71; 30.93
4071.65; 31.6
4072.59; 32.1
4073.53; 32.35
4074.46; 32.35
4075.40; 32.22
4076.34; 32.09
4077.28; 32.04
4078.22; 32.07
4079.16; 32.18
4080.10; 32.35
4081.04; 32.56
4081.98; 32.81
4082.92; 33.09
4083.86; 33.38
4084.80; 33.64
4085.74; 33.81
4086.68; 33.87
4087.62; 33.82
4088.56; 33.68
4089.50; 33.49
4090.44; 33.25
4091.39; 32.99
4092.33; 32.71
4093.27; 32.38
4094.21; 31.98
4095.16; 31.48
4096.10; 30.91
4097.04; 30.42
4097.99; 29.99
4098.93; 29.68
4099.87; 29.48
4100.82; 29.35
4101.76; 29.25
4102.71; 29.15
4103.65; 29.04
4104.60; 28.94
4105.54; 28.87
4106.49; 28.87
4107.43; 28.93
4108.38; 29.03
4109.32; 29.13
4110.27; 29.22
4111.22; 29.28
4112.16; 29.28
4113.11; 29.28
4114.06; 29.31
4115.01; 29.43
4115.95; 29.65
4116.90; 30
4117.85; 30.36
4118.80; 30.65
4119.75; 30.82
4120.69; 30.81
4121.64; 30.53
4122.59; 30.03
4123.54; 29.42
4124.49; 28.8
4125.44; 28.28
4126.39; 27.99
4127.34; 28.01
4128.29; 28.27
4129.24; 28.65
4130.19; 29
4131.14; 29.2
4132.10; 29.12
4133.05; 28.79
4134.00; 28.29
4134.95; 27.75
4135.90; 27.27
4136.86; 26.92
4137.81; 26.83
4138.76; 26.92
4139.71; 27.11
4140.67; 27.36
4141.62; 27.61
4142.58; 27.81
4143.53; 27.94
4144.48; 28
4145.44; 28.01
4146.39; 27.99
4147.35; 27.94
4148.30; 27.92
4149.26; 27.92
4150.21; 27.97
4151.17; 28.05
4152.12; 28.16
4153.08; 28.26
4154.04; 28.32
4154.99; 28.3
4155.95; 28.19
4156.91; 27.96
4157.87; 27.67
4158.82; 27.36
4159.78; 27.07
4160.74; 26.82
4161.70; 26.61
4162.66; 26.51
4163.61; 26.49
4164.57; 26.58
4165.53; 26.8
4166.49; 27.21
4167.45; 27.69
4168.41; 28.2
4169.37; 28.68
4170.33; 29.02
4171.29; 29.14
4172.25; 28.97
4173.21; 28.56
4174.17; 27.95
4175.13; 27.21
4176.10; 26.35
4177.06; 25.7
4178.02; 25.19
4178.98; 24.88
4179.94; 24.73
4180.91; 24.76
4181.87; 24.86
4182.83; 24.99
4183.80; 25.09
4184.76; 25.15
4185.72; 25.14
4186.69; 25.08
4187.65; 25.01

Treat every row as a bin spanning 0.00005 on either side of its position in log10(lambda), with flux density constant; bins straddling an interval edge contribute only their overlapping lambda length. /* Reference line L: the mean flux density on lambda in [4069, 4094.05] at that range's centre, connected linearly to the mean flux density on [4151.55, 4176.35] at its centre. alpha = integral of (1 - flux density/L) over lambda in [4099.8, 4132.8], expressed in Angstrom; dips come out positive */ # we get 1.3 Angstrom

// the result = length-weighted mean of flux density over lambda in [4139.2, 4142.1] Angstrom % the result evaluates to 27.3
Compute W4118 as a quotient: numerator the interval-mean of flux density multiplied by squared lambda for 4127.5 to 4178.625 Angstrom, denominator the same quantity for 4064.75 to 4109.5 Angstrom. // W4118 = 0.91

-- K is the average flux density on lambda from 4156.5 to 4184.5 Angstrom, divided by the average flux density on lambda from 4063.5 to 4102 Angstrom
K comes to 0.8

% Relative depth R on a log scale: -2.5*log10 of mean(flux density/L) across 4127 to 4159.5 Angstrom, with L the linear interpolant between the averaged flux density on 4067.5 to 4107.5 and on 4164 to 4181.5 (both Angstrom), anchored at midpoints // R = 0.02 mag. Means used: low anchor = 31.5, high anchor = 27.1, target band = 28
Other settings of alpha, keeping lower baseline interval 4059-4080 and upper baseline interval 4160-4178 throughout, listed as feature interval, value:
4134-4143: 0.5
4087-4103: -0.1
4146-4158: 0.1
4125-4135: 0.3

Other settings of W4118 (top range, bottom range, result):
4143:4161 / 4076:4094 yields 0.87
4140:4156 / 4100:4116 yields 0.98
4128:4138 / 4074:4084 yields 0.89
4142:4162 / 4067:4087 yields 0.90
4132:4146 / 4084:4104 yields 0.89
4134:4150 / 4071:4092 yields 0.87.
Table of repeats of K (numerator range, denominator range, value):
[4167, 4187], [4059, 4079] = 0.82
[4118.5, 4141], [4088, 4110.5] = 0.94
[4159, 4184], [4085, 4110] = 0.87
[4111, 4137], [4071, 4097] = 0.89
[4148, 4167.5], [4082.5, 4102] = 0.86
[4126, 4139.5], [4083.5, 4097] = 0.85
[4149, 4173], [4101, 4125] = 0.94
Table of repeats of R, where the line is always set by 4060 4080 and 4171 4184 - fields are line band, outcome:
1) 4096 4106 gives 0.04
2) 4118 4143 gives 0.01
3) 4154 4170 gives -0.01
